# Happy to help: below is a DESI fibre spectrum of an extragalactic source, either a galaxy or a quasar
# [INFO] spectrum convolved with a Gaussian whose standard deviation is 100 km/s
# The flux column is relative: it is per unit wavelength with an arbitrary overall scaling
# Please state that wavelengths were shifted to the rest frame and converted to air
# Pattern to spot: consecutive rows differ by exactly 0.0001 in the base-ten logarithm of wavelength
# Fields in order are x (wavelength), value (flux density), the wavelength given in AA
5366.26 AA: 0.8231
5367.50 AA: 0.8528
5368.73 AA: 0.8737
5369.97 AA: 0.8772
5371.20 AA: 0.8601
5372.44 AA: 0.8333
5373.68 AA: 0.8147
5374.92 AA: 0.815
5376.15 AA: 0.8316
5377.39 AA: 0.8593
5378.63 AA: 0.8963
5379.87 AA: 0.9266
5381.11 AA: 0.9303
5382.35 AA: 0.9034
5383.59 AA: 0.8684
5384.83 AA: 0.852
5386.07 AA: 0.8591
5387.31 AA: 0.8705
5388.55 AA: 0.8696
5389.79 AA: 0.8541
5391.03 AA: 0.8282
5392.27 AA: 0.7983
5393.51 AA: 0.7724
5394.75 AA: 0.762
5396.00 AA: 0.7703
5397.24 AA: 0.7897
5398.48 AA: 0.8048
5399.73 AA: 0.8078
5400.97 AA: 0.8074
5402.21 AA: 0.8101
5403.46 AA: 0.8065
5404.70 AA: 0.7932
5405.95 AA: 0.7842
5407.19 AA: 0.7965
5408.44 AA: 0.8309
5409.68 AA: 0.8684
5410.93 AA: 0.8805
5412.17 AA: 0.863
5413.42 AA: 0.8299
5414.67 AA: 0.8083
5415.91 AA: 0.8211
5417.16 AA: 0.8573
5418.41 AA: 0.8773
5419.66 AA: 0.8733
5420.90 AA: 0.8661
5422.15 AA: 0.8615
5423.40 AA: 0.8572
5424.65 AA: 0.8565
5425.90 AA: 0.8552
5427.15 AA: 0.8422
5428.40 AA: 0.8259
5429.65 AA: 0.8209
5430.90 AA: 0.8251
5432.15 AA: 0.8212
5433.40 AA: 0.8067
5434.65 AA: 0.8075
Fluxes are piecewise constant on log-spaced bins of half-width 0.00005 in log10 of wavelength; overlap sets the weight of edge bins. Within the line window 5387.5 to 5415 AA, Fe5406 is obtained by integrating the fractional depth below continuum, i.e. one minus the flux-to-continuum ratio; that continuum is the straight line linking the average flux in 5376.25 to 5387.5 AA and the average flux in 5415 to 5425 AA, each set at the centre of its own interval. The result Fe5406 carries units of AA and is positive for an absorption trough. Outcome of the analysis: 1.7 AA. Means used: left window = 0.883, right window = 0.858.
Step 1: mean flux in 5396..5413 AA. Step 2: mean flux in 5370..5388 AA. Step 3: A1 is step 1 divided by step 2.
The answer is 0.9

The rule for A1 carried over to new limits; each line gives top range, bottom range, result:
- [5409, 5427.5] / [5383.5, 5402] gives 1.04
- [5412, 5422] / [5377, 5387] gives 0.96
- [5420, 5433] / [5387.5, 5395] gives 1.03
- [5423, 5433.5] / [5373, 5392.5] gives 0.97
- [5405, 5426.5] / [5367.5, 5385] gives 0.97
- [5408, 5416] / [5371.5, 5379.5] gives 1.00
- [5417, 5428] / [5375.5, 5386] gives 0.98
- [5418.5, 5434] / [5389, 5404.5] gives 1.05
